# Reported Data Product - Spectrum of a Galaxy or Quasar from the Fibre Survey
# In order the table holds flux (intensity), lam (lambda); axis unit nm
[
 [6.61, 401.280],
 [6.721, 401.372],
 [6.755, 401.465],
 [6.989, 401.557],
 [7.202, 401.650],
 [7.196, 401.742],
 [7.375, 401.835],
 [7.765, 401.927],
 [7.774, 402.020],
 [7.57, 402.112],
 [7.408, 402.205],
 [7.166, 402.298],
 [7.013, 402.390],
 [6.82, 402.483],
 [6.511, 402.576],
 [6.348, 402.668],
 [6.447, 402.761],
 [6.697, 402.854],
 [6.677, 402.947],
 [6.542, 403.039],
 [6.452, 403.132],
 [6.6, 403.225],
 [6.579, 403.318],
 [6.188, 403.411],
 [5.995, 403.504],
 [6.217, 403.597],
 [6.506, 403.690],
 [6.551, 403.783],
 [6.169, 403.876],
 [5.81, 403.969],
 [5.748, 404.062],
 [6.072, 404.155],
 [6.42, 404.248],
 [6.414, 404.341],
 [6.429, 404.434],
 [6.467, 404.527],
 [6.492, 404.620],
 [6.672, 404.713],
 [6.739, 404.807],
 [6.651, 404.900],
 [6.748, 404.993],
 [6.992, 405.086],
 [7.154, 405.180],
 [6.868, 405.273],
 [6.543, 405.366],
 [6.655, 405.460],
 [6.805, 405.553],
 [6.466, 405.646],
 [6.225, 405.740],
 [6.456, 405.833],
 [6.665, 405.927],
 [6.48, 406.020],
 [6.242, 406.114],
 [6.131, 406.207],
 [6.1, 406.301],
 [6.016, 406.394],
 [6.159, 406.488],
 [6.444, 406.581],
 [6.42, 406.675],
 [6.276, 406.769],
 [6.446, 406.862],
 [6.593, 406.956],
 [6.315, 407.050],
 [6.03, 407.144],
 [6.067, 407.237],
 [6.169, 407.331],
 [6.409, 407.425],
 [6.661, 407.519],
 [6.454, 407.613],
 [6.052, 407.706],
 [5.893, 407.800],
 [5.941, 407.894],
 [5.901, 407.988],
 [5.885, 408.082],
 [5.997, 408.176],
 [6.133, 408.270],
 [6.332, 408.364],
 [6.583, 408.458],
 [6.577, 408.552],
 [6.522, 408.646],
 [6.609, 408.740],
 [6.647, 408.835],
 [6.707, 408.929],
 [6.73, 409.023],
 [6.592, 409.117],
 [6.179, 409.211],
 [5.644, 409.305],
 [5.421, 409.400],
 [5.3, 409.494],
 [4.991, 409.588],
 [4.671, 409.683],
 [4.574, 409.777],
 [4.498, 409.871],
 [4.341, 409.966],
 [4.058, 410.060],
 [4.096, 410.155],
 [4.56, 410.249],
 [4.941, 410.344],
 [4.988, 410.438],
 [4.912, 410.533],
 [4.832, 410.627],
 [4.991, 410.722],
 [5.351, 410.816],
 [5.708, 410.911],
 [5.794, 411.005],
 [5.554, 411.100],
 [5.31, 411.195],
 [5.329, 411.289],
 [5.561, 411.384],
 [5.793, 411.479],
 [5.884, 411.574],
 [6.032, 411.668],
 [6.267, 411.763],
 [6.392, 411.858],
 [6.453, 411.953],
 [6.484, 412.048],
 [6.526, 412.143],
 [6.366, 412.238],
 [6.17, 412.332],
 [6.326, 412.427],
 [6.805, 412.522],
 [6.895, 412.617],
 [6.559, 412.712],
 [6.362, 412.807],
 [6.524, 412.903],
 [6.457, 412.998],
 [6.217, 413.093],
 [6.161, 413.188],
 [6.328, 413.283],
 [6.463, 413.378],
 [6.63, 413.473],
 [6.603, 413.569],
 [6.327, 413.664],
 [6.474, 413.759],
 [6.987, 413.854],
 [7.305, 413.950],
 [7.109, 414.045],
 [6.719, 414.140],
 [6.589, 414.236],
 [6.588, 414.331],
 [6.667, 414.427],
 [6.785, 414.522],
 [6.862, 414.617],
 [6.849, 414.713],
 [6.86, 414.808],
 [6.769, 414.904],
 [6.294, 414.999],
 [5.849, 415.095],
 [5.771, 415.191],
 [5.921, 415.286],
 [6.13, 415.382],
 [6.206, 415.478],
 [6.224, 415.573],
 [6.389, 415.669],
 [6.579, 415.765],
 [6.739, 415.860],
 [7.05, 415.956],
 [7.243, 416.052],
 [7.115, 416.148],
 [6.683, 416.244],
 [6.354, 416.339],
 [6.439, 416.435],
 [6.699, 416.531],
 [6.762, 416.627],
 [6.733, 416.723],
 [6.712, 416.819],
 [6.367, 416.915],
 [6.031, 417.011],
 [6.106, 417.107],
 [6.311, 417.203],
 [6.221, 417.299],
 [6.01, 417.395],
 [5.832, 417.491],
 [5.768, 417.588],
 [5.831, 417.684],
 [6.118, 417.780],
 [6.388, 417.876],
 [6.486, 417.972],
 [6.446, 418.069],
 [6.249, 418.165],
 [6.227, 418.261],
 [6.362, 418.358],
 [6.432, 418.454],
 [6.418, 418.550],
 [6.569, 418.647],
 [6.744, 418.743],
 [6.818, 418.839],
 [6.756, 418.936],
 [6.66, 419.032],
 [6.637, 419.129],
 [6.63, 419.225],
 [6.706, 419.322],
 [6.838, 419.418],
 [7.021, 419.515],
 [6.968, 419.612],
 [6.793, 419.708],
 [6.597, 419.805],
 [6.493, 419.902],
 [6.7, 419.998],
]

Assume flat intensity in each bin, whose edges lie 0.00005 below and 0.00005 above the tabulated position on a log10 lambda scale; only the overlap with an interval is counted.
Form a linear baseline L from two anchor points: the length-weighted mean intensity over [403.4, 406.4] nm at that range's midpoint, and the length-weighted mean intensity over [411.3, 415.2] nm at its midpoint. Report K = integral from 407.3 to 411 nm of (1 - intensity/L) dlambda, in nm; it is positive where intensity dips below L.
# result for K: 0.45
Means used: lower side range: 6.44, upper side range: 6.46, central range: 5.66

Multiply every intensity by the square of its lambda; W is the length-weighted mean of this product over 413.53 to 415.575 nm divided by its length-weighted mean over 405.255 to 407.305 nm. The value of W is 1.1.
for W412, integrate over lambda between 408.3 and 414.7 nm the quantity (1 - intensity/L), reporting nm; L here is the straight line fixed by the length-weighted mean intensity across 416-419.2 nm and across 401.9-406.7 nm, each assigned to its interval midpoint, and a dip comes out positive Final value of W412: 0.482 nm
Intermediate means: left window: 6.56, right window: 6.44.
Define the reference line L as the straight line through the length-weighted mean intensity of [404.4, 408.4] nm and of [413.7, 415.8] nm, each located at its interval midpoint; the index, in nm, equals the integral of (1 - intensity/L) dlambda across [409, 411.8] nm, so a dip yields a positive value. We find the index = 0.51 nm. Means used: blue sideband 6.39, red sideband 6.54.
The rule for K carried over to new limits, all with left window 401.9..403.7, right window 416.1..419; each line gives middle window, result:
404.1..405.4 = 0.02 nm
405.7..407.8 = 0.11 nm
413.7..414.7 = -0.05 nm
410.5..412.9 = 0.21 nm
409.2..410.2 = 0.26 nm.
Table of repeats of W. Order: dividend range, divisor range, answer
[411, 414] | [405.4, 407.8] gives 1.02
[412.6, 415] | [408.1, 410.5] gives 1.21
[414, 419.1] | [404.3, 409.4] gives 1.06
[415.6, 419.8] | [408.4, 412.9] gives 1.17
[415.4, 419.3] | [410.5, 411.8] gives 1.20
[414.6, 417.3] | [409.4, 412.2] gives 1.25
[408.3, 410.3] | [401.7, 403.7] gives 0.85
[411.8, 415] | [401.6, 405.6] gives 1.03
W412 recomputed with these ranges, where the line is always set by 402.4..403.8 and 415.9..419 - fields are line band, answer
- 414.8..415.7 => 0.03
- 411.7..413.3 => 0.01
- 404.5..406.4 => -0.02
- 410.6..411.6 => 0.15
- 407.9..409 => 0.02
